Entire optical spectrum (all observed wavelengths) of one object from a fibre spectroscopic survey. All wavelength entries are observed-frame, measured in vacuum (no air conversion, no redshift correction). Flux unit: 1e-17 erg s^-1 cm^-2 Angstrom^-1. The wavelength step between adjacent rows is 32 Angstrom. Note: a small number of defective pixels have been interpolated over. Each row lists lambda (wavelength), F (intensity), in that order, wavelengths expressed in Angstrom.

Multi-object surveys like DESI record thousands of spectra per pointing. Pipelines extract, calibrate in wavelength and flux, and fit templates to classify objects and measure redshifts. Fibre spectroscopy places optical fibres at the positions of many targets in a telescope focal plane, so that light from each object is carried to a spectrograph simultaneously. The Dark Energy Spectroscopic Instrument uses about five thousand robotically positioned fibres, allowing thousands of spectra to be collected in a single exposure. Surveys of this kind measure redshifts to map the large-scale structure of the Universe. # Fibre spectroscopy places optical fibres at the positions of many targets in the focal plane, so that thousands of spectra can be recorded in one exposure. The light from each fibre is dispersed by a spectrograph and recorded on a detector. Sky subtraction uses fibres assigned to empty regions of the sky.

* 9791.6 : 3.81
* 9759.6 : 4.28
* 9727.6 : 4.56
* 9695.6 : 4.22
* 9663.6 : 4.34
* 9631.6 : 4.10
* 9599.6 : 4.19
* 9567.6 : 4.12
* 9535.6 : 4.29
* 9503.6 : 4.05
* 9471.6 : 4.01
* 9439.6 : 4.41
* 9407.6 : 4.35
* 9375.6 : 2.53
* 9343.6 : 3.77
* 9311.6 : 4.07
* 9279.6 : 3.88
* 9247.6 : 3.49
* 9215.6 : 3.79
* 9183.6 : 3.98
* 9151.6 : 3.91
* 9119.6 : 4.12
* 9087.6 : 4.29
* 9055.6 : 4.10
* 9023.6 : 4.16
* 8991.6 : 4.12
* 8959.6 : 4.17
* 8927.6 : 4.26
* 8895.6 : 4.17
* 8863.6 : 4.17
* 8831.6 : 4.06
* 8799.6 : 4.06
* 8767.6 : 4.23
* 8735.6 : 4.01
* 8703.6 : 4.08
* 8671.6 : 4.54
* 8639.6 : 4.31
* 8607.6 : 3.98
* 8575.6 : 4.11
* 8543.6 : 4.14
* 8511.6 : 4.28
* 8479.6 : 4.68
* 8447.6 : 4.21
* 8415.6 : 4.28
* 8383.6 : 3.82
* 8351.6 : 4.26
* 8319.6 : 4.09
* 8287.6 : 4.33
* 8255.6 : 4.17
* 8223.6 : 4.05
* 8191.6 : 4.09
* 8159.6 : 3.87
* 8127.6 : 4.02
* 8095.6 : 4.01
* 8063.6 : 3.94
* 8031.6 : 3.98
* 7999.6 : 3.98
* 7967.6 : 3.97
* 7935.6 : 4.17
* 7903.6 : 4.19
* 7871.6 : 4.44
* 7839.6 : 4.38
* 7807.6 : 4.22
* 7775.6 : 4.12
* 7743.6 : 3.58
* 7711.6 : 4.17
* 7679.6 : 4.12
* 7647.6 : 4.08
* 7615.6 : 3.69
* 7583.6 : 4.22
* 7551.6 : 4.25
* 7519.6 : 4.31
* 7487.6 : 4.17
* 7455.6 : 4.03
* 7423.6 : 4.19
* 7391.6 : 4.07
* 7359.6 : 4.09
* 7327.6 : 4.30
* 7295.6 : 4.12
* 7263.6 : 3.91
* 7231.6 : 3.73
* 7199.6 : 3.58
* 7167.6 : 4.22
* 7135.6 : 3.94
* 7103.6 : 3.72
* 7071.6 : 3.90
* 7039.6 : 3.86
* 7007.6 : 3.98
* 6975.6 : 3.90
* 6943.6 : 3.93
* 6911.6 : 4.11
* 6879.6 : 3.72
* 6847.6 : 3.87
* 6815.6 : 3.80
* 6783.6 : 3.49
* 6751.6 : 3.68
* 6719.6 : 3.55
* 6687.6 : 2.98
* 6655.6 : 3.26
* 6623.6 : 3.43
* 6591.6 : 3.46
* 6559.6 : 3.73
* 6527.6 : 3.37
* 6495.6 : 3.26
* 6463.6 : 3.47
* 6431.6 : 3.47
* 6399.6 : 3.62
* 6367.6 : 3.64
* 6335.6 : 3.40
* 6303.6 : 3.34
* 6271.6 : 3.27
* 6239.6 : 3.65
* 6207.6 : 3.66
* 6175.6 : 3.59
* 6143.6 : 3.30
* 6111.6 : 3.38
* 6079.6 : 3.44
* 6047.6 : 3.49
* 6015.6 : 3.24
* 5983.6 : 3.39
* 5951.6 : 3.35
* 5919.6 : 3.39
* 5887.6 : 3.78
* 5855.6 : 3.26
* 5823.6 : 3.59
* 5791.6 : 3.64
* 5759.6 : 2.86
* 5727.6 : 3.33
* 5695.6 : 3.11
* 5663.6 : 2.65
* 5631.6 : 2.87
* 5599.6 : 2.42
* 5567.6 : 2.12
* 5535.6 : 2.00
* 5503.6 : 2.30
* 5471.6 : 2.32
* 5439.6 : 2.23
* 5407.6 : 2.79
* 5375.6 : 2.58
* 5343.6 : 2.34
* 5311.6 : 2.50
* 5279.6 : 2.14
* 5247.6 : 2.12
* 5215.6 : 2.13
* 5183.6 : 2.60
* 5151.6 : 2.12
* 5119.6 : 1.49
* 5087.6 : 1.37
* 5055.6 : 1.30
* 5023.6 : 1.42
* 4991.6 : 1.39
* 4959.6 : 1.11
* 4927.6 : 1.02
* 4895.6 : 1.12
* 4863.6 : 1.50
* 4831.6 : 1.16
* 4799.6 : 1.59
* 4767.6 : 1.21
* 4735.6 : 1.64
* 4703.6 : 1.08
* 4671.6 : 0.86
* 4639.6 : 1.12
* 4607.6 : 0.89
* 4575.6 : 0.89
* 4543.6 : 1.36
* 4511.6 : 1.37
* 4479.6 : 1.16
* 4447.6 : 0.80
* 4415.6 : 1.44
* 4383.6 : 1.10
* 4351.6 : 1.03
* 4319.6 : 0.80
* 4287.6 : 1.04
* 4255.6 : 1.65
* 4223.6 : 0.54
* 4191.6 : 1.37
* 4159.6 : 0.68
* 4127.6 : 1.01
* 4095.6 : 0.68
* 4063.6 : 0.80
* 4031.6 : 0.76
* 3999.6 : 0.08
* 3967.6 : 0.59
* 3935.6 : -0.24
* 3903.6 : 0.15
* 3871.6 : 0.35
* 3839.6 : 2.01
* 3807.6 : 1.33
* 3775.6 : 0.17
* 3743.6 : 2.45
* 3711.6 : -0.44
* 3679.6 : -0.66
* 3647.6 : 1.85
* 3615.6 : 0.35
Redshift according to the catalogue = 0.29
